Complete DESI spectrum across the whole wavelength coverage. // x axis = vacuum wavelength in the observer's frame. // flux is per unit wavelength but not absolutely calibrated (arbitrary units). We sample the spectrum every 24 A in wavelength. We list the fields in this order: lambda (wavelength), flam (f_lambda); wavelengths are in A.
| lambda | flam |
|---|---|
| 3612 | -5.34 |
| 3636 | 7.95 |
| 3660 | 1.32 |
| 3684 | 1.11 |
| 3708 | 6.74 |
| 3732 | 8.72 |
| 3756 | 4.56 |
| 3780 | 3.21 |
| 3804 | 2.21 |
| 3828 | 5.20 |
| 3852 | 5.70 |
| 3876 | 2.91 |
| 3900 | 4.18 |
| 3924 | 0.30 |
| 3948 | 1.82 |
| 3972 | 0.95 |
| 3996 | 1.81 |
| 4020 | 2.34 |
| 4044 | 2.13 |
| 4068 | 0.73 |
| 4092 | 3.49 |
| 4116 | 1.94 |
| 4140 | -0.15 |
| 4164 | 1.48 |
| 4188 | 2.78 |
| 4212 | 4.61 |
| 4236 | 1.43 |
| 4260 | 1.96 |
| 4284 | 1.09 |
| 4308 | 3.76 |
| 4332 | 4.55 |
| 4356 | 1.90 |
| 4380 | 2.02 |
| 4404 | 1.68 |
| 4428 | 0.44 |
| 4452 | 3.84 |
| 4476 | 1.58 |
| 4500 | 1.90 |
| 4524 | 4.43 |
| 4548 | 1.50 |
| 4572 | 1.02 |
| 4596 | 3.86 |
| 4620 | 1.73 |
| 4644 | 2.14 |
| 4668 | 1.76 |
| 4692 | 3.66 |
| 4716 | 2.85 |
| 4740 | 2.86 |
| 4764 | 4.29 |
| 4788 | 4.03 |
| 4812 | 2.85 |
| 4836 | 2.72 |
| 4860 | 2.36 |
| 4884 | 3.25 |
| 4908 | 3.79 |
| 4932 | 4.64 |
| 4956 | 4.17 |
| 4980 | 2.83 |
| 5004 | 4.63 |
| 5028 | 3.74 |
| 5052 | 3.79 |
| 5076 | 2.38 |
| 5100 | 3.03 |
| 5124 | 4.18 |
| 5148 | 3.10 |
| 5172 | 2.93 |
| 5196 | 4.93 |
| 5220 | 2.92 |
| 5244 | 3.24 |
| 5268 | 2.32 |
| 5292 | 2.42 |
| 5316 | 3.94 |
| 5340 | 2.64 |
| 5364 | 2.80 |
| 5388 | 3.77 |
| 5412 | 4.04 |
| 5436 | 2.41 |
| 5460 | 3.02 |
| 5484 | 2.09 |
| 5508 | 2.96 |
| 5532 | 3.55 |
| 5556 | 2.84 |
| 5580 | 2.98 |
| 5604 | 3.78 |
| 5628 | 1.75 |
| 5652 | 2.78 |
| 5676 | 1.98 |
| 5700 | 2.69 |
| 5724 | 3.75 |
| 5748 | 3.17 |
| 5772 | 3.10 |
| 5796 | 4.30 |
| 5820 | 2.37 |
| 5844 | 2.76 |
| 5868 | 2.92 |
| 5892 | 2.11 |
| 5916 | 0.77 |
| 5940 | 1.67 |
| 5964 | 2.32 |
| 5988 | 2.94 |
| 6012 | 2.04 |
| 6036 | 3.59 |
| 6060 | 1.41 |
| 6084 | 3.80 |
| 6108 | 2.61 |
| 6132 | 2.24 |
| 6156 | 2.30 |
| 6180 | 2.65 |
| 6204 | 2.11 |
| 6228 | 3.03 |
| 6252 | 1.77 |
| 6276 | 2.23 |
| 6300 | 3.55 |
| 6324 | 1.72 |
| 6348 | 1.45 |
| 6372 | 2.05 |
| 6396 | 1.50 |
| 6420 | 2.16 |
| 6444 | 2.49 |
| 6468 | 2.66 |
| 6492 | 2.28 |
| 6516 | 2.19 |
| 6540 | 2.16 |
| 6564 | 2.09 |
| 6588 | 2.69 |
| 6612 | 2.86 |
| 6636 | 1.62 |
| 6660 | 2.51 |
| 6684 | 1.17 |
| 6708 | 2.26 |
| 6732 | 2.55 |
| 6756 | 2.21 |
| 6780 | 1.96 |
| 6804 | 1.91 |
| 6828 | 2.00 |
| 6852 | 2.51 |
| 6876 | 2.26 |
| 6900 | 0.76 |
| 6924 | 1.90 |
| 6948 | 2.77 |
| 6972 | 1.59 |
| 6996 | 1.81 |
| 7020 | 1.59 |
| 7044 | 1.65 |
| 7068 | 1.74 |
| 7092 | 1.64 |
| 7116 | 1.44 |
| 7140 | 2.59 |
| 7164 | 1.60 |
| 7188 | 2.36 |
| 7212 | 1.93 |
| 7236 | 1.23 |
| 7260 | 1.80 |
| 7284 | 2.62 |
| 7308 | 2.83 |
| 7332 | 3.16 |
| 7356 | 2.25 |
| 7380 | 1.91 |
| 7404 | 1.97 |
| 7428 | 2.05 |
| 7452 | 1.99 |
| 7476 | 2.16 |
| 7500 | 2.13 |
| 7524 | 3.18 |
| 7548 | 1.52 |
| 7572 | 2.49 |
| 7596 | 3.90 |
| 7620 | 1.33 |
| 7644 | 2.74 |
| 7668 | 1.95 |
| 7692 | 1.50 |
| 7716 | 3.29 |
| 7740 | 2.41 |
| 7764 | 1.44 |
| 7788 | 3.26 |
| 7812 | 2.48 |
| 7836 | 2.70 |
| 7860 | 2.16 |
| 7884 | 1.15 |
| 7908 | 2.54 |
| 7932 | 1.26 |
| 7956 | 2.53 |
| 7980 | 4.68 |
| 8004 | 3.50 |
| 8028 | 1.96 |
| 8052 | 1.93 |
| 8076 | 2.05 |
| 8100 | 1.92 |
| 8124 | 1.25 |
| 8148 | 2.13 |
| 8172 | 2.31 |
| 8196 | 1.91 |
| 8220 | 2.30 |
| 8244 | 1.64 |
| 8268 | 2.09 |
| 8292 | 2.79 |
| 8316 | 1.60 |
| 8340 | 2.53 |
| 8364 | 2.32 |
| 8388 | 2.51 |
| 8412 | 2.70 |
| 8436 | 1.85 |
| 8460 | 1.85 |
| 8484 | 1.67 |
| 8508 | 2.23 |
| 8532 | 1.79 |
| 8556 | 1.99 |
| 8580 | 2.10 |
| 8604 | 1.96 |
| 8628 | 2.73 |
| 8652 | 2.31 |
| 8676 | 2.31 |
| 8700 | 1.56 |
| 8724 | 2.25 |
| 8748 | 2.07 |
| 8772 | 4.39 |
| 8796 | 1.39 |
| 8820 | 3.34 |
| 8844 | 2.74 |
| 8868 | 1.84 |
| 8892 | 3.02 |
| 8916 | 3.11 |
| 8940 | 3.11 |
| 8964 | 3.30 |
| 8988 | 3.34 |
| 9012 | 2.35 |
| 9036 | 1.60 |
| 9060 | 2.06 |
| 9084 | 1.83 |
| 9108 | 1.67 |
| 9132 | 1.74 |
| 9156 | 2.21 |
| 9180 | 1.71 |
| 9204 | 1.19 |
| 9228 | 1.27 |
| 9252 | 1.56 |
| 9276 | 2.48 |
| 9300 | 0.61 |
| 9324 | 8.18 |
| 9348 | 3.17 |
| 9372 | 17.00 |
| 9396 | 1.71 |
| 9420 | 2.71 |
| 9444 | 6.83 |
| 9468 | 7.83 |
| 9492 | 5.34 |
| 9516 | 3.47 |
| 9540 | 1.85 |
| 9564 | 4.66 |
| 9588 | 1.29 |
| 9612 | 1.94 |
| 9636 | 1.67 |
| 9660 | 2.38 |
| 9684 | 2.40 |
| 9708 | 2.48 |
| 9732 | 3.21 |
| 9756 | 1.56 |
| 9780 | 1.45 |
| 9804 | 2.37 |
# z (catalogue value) 0.216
